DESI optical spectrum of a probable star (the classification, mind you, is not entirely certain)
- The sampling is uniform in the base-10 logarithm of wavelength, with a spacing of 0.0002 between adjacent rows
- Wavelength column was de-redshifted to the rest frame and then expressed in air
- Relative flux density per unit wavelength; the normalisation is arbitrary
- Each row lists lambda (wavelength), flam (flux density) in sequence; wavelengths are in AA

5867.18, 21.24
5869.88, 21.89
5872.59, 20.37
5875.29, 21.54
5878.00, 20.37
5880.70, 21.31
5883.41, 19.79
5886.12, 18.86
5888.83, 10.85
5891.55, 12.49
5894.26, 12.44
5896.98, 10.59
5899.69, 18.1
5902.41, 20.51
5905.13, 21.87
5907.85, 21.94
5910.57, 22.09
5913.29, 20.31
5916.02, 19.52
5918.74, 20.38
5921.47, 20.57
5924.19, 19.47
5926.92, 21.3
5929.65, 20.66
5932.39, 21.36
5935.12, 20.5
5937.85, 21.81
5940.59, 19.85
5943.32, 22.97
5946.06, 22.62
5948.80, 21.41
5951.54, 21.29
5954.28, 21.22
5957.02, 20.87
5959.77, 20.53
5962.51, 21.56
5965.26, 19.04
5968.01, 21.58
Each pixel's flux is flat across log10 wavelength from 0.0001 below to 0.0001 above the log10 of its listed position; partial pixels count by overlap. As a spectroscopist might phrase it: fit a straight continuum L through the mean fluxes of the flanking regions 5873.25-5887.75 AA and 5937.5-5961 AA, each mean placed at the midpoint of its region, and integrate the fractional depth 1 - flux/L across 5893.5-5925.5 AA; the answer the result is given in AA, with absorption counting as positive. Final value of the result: 2.5 AA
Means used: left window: 20.2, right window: 21.4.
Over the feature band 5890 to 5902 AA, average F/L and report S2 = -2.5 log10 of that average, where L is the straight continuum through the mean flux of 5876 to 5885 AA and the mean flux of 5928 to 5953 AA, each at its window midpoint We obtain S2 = 0.43 mag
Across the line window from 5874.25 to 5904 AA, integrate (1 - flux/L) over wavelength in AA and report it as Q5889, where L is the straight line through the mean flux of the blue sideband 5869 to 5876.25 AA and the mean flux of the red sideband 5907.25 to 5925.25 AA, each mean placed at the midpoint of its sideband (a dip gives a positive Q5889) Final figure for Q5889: 5.7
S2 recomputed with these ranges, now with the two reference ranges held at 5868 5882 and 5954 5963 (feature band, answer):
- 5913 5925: 0.052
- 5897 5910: 0.074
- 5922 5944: 0.005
